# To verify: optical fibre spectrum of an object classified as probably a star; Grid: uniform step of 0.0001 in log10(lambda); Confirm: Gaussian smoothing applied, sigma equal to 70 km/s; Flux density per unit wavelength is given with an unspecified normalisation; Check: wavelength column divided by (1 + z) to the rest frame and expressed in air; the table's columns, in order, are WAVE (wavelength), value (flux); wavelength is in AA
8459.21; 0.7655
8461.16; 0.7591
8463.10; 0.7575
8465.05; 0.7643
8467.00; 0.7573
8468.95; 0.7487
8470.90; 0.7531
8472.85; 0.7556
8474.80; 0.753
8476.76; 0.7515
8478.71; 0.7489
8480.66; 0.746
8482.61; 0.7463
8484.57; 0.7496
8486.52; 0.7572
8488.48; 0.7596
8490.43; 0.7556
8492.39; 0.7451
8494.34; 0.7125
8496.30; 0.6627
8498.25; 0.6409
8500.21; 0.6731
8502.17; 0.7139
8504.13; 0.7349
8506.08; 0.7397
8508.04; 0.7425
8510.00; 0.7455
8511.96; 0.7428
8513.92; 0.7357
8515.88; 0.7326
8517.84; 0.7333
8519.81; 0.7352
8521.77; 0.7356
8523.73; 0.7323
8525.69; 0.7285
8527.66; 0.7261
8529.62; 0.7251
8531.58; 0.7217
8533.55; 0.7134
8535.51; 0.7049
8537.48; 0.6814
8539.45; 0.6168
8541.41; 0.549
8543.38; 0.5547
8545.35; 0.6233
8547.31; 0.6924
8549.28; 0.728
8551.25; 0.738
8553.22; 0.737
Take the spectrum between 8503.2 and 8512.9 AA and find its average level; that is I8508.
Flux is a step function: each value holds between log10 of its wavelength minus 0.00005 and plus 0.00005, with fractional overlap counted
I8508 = 0.742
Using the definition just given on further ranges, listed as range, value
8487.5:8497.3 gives 0.727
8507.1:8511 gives 0.744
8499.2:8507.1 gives 0.715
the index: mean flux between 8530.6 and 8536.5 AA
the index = 0.713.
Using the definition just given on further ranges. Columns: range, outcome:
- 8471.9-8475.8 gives 0.753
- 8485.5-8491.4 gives 0.758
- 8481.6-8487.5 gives 0.751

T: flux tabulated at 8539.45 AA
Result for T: 0.6168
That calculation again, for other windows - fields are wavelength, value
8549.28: 0.728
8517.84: 0.7333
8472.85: 0.7556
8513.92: 0.7357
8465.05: 0.7643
